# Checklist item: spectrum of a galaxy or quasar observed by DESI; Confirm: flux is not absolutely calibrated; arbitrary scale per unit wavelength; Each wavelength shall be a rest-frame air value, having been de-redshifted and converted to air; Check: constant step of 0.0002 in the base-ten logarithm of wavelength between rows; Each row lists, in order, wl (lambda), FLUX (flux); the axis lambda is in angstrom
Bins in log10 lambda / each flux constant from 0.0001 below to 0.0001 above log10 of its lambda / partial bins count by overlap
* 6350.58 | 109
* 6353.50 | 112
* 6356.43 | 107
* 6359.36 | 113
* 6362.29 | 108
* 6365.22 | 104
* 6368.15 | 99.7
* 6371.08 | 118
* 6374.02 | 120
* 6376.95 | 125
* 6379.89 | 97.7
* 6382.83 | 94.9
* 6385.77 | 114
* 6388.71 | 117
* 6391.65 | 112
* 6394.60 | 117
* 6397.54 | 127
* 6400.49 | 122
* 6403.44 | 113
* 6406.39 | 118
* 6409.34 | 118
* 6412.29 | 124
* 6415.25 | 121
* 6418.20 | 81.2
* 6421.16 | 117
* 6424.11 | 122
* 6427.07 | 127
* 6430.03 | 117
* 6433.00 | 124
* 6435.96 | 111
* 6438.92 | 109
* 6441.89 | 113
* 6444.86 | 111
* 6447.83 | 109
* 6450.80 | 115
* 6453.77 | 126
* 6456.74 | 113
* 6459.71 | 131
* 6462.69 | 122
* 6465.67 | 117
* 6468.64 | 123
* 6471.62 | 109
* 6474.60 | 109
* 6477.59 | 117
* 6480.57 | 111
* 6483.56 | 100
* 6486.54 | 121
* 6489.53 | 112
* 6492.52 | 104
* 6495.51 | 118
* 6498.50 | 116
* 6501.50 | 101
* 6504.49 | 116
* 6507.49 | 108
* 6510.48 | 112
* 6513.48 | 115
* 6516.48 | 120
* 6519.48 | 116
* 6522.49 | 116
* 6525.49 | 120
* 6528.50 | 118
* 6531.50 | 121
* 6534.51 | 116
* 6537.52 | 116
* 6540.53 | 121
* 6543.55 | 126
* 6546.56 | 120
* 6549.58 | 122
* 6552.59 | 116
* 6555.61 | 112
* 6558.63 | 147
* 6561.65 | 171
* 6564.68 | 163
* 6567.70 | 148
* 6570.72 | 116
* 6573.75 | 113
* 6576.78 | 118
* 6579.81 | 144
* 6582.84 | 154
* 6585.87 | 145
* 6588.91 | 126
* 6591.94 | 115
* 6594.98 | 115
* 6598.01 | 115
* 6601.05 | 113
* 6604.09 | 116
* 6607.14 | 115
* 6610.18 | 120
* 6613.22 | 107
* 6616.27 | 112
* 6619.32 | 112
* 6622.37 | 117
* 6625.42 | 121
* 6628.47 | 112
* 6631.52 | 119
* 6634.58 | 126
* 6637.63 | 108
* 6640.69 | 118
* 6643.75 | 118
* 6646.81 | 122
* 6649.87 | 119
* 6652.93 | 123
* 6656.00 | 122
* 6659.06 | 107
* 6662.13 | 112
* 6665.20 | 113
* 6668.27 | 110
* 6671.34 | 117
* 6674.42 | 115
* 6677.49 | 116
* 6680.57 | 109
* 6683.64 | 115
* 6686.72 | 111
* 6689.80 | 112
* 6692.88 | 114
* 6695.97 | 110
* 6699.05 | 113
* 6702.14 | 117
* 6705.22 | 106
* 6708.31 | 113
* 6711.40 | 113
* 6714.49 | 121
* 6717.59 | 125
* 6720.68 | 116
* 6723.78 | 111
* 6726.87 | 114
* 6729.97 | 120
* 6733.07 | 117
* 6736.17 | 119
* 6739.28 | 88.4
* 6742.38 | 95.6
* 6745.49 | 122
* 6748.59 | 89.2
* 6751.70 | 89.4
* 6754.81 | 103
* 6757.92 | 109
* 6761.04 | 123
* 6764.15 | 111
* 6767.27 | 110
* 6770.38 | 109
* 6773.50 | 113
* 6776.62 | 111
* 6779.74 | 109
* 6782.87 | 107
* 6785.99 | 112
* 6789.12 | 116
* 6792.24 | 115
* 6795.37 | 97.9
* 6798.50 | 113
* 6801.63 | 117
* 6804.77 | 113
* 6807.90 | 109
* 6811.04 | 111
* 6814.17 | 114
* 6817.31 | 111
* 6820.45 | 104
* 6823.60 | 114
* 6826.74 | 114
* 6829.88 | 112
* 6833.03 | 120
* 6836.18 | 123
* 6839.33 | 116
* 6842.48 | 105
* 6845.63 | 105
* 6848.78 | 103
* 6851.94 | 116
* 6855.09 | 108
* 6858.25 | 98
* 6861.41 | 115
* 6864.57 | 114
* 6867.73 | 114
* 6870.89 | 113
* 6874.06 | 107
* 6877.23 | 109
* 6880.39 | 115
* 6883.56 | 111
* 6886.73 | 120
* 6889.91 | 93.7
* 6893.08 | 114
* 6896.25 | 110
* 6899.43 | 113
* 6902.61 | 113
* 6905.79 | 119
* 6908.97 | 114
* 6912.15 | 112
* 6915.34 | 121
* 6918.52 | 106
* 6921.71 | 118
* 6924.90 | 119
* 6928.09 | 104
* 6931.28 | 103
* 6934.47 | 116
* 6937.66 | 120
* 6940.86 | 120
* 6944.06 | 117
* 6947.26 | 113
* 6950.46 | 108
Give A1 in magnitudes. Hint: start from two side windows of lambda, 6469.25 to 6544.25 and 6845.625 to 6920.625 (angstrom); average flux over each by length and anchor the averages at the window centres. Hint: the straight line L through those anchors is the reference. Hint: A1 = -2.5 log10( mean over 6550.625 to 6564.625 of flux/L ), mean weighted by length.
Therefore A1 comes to -0.21 mag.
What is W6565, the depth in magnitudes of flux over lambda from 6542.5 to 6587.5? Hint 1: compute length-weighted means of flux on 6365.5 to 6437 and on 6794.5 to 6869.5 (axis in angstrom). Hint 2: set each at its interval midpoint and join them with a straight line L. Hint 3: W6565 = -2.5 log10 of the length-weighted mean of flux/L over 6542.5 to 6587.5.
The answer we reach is -0.18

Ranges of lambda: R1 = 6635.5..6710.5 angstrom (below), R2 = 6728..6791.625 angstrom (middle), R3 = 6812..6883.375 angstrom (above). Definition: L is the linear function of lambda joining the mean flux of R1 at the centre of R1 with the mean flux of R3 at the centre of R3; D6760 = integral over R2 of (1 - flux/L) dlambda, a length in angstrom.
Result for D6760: 2.3 angstrom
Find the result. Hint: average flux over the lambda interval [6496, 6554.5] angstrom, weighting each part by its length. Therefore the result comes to 117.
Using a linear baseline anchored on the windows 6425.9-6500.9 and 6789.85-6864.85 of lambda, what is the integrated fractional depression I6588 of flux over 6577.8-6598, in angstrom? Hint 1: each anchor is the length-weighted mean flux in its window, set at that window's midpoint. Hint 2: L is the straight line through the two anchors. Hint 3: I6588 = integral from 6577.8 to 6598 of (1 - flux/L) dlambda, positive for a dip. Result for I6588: -3.1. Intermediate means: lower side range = 115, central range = 131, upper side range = 111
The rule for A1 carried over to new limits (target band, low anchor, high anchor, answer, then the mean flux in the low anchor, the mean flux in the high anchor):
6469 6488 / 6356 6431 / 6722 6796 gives 0.01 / 114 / 109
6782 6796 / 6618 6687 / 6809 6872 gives 0.02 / 116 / 111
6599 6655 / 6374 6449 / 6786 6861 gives -0.04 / 115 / 111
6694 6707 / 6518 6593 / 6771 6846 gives 0.07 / 128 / 112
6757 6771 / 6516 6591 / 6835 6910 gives 0.04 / 128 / 111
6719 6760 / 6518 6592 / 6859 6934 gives 0.12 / 128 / 112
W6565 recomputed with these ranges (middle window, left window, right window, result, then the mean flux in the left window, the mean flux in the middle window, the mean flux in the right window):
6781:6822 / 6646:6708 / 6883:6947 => 0.03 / 114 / 111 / 113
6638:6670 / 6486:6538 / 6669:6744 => -0.03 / 115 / 116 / 113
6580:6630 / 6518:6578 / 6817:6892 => 0.02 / 126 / 120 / 111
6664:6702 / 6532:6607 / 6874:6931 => 0.08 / 127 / 113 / 112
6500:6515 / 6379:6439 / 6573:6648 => 0.07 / 115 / 110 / 120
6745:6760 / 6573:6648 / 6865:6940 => 0.14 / 120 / 102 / 112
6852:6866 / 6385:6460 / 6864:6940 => 0.03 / 116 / 110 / 113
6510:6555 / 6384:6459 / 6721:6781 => -0.04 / 116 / 118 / 109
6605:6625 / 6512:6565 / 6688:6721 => 0.05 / 124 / 114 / 114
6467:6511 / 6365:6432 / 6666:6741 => 0.02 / 114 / 112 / 113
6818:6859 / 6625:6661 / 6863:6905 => 0.02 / 118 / 111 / 111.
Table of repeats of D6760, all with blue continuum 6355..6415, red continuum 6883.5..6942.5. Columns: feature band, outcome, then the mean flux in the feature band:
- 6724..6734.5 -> -0.28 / 116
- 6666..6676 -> -0.06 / 114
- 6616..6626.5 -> -0.22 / 116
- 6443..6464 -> -0.83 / 118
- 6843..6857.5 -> 0.76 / 107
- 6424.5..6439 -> -0.66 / 119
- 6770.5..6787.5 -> 0.44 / 110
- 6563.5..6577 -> -2.23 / 132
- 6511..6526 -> -0.45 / 117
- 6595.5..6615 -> -0.16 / 114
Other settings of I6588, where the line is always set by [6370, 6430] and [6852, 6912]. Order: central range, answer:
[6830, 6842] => -0.6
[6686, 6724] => -0.5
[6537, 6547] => -0.6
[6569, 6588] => -3.0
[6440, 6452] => 0.3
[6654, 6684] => -0.2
